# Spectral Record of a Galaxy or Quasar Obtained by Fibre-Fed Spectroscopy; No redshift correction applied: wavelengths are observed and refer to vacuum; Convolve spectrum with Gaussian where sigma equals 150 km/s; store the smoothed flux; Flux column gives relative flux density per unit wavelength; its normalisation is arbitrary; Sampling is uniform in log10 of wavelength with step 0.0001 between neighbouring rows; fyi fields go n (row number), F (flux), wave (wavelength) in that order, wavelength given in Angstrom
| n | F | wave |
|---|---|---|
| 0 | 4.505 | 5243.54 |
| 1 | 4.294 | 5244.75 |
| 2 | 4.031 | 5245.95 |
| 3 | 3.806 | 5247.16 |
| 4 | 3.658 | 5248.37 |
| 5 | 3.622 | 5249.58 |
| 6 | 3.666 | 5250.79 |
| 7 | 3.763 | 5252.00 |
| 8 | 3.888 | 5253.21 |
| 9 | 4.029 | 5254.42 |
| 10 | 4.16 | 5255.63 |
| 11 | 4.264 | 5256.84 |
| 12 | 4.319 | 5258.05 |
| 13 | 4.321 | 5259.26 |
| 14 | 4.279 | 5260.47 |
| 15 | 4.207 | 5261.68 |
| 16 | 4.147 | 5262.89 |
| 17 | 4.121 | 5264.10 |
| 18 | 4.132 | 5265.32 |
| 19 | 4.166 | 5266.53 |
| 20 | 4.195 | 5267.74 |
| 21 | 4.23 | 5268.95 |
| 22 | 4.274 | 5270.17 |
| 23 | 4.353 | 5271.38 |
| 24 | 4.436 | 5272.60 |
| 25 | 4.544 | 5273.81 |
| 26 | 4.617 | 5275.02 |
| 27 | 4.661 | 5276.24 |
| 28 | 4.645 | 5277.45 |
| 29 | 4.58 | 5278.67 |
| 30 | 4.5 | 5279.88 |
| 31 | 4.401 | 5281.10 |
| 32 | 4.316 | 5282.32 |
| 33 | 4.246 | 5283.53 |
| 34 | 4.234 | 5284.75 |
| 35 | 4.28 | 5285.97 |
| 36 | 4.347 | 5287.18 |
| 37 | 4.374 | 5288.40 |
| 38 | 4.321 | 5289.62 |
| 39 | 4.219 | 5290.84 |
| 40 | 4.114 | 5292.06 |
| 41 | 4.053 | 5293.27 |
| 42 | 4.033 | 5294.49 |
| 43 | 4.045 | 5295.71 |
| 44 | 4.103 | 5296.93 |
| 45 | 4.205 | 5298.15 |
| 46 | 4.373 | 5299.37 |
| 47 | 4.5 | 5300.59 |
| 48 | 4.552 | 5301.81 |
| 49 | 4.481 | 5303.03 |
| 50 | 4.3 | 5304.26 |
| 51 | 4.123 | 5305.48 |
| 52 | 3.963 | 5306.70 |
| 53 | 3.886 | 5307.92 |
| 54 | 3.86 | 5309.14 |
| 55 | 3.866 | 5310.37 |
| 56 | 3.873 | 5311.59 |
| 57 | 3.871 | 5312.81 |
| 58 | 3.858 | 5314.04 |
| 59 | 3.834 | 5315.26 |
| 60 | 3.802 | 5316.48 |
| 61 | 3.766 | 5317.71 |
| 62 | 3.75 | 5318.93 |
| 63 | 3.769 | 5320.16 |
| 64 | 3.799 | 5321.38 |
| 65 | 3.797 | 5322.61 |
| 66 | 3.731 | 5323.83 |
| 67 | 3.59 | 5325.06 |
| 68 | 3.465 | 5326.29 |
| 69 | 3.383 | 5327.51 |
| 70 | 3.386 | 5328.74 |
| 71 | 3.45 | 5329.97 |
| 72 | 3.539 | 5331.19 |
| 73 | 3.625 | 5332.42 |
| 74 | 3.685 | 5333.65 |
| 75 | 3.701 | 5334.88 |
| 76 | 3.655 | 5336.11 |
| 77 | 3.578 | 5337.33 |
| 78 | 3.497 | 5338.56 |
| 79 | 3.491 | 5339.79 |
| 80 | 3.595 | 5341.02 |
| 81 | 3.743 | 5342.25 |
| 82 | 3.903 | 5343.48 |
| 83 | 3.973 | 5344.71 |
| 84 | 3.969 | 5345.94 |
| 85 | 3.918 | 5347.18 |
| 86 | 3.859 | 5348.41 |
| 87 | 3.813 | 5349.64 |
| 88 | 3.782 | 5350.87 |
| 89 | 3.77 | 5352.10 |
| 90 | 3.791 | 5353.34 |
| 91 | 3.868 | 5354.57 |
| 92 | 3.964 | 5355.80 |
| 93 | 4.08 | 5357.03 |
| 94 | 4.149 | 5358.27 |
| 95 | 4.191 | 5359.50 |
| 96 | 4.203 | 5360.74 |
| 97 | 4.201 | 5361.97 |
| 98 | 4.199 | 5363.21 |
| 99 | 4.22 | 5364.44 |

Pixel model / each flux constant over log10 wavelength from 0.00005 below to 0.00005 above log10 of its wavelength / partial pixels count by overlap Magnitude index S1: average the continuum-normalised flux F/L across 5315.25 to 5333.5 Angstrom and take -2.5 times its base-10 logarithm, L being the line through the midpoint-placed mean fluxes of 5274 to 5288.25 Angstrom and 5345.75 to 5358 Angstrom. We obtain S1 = 0.129 mag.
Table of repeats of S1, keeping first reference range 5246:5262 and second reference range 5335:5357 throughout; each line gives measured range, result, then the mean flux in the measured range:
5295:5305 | -0.11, 4.31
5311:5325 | 0.01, 3.8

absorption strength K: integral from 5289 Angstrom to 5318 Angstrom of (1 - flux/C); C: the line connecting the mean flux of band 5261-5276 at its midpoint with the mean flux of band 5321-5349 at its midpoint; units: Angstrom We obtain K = -0.9 Angstrom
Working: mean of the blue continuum 4.29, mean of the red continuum 3.66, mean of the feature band 4.09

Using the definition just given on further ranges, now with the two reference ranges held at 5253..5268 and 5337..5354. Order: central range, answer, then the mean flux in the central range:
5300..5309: -0.6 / 4.24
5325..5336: 0.9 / 3.54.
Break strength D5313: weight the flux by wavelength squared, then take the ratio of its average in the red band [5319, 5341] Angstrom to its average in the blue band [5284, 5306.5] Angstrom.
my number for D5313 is 0.86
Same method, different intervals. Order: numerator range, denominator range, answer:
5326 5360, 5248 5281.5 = 0.91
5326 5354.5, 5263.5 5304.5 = 0.87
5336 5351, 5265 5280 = 0.87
